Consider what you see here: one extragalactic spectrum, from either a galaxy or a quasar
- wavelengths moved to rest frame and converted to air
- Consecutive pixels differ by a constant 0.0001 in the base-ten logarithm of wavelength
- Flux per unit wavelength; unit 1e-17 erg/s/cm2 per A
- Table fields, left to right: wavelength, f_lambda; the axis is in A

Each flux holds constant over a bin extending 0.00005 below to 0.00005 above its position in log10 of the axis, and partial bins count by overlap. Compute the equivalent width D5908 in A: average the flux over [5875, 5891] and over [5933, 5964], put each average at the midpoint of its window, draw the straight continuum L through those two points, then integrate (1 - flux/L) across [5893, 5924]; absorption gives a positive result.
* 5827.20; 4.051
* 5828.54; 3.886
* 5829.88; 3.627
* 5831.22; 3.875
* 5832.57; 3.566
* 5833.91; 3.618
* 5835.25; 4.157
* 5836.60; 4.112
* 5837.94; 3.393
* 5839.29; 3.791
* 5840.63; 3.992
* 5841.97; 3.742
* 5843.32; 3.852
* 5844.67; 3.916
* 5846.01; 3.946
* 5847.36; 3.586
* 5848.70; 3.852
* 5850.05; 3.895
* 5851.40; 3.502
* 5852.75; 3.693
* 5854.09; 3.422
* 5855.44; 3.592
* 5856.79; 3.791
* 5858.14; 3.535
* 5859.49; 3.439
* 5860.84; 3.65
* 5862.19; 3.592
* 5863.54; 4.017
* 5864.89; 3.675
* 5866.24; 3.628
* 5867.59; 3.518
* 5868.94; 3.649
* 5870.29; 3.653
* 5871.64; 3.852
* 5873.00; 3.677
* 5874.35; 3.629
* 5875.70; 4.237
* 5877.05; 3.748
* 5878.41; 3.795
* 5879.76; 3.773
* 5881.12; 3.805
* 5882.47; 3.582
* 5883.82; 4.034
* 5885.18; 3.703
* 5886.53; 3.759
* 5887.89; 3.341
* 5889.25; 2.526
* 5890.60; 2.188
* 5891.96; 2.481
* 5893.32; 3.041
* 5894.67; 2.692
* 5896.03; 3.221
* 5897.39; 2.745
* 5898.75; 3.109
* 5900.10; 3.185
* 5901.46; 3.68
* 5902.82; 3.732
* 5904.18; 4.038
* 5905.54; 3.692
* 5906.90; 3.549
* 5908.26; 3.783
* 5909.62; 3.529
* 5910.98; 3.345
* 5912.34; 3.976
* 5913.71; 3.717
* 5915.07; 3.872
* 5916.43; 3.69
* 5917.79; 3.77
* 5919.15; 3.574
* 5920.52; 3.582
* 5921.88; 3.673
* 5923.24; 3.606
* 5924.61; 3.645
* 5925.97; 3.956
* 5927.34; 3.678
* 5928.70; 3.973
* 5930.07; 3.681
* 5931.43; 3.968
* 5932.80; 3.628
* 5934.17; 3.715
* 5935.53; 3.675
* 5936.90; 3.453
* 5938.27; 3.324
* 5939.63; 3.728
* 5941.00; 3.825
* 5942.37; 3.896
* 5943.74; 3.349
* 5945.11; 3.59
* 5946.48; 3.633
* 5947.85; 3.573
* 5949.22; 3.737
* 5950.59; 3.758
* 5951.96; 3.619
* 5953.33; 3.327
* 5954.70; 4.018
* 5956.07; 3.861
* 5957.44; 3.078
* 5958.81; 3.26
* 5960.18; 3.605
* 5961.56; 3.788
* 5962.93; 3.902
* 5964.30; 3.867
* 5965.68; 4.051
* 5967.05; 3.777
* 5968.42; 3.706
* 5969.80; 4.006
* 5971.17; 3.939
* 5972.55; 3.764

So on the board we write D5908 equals 0.6 A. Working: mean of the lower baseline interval 3.57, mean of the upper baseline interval 3.63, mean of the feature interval 3.52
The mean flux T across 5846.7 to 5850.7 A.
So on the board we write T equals 3.78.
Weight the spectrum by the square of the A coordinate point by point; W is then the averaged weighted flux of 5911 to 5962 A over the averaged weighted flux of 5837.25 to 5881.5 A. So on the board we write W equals 1.0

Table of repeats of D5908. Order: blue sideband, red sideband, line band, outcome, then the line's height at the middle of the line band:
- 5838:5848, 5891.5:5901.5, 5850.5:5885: -2.86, 3.43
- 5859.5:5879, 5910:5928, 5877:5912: 3.06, 3.71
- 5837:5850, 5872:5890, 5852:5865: 0.36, 3.74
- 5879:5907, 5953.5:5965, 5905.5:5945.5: -2.24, 3.49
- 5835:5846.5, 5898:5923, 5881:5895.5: 2.11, 3.71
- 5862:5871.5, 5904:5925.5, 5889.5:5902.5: 2.65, 3.69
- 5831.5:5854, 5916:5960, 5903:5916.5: -0.12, 3.69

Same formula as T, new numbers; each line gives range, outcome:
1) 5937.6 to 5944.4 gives 3.63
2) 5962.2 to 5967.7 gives 3.9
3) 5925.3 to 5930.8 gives 3.82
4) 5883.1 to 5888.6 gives 3.7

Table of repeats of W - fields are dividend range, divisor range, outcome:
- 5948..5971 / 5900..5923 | 1.03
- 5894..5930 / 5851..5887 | 0.98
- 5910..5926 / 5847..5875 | 1.03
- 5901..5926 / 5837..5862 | 1.02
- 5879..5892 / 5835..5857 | 0.90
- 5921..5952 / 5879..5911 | 1.11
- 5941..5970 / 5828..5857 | 1.02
